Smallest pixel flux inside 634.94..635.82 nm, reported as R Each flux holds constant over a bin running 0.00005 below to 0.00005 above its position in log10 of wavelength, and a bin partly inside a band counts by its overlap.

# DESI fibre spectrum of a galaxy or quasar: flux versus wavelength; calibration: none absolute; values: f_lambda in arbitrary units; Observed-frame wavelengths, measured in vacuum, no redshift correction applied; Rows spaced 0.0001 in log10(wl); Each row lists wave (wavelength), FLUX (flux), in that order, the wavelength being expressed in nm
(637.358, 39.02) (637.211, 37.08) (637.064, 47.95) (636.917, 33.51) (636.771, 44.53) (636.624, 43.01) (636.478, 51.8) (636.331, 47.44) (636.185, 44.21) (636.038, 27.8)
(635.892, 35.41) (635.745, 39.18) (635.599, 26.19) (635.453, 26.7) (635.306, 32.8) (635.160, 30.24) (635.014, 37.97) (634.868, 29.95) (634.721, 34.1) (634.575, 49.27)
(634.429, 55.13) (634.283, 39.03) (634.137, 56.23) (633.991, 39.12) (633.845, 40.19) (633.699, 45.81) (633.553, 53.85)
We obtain 26.19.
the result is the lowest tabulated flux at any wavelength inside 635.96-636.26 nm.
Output 27.8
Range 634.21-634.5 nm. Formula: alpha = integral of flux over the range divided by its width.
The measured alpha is 47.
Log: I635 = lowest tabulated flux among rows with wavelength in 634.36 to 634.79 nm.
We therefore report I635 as 34.1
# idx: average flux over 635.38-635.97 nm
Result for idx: 31.9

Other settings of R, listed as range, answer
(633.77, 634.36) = 39.03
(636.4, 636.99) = 33.51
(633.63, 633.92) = 40.19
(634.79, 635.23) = 29.95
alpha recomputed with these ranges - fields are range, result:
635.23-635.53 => 29.7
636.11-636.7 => 46.5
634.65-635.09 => 33.9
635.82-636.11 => 31.7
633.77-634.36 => 43.7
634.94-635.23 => 34.2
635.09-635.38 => 31.5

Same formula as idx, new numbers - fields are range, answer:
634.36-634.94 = 42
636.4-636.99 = 43.3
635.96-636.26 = 36.1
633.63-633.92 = 42.9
